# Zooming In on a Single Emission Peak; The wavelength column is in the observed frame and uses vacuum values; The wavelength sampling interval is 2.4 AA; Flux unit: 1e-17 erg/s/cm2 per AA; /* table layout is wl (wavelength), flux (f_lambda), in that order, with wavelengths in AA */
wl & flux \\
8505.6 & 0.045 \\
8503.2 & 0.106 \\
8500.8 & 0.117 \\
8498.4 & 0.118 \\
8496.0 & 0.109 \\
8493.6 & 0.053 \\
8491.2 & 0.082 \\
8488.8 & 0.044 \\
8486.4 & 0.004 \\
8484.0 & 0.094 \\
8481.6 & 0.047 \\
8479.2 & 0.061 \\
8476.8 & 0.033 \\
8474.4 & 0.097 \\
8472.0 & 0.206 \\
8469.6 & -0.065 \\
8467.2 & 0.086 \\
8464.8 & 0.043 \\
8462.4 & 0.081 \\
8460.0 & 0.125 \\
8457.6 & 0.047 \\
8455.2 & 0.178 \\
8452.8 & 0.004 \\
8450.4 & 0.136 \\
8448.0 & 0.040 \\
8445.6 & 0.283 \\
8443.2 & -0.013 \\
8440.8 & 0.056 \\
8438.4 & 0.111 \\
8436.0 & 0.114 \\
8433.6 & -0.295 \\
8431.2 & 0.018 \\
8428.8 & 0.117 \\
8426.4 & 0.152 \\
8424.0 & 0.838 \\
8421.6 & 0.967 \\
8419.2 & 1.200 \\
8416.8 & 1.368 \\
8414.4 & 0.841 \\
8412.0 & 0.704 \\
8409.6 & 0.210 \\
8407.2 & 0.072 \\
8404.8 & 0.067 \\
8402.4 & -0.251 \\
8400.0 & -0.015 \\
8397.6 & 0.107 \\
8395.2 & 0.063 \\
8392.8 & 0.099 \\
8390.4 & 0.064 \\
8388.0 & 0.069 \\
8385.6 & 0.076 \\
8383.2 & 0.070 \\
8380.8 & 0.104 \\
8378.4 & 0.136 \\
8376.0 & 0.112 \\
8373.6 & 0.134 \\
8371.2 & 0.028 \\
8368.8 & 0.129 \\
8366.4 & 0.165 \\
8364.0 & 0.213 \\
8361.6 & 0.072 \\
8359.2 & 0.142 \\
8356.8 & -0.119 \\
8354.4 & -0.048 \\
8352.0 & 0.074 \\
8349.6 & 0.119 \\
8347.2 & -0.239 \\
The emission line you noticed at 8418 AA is [O II] 3727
